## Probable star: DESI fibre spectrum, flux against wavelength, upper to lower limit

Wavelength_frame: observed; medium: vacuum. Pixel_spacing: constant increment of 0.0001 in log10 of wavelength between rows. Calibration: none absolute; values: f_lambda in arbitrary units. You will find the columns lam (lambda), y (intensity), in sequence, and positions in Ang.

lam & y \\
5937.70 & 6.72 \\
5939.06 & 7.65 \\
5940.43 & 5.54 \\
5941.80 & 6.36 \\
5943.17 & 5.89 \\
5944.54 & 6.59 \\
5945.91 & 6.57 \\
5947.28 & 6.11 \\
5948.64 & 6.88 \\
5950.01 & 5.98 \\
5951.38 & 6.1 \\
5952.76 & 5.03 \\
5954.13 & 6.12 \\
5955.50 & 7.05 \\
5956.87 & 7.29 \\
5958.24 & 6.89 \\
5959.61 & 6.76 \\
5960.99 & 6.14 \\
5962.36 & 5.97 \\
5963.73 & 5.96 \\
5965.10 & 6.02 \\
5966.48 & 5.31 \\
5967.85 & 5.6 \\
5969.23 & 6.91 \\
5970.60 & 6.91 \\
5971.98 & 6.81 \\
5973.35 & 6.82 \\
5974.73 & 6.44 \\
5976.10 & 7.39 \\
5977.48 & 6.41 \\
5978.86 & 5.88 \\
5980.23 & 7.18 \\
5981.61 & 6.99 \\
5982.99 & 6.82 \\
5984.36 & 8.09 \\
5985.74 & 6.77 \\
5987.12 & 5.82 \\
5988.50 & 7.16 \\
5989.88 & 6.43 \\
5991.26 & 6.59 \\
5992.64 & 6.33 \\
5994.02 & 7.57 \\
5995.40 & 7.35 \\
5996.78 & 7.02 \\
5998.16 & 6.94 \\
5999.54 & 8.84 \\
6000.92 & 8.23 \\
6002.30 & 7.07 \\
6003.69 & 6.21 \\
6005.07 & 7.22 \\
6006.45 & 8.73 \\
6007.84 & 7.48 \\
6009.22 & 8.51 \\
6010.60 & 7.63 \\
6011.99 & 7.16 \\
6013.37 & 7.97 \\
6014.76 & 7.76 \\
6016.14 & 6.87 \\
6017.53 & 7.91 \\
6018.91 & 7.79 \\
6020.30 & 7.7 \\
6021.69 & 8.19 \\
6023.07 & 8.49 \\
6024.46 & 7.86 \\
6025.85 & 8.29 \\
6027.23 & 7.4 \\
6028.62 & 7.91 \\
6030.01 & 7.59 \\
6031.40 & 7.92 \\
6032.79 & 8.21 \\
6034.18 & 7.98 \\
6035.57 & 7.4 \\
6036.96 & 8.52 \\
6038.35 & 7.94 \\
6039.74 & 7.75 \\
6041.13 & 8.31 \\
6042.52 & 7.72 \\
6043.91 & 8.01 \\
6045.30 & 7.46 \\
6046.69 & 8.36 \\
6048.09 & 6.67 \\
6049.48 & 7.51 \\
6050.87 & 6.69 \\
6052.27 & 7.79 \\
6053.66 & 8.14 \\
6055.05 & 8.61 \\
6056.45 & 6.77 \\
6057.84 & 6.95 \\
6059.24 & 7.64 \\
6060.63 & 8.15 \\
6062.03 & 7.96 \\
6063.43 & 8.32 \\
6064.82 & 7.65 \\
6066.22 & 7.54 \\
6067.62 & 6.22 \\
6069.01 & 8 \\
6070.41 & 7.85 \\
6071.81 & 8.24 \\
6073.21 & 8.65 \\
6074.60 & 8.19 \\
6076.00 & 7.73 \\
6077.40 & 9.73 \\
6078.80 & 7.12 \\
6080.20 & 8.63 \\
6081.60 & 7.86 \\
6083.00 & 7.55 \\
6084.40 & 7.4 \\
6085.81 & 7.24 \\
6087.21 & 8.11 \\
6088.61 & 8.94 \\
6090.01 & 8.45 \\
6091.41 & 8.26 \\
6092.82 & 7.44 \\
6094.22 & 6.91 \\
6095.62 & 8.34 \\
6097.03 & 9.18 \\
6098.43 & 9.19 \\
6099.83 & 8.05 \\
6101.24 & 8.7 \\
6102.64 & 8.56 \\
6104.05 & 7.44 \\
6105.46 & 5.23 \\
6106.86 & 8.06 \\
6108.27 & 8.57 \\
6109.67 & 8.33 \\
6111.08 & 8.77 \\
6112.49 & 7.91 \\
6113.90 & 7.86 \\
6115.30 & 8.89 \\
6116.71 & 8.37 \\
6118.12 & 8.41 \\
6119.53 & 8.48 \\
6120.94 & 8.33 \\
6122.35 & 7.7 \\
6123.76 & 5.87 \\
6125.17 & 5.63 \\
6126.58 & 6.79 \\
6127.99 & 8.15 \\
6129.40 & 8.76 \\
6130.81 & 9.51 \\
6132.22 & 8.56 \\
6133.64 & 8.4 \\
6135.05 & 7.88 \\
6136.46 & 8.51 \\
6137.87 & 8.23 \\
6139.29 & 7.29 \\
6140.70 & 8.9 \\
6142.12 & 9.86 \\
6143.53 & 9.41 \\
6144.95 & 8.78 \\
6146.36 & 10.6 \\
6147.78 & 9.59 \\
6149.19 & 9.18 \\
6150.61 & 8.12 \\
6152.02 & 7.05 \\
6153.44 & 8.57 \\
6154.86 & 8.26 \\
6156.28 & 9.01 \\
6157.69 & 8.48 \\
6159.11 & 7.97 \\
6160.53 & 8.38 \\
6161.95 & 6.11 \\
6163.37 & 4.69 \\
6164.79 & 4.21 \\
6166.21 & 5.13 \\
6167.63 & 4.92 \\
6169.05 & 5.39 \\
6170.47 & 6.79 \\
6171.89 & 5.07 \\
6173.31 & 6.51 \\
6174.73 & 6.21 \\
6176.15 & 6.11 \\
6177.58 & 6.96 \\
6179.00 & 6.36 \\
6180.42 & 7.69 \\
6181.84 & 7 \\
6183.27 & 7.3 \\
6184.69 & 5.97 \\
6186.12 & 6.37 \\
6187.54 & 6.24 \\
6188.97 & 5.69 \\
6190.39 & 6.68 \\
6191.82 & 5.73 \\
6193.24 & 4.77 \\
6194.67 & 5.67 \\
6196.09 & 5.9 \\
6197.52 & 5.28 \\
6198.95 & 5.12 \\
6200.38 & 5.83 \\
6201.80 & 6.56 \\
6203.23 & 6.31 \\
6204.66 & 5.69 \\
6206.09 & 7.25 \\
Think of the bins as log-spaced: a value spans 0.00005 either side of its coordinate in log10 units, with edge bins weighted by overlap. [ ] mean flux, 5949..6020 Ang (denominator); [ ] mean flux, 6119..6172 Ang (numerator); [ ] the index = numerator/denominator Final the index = 1.12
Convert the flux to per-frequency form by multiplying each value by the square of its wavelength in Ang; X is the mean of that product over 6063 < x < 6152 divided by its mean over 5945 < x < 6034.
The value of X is 1.20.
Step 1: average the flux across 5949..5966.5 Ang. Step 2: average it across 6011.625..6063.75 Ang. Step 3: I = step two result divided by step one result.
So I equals 1.25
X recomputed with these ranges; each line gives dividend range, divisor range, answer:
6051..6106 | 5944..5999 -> 1.25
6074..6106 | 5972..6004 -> 1.19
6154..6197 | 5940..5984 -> 1.07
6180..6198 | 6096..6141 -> 0.78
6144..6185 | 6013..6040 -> 0.95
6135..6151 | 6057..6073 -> 1.19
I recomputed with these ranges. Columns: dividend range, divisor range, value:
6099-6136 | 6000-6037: 1.03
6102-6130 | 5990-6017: 1.05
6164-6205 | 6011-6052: 0.77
